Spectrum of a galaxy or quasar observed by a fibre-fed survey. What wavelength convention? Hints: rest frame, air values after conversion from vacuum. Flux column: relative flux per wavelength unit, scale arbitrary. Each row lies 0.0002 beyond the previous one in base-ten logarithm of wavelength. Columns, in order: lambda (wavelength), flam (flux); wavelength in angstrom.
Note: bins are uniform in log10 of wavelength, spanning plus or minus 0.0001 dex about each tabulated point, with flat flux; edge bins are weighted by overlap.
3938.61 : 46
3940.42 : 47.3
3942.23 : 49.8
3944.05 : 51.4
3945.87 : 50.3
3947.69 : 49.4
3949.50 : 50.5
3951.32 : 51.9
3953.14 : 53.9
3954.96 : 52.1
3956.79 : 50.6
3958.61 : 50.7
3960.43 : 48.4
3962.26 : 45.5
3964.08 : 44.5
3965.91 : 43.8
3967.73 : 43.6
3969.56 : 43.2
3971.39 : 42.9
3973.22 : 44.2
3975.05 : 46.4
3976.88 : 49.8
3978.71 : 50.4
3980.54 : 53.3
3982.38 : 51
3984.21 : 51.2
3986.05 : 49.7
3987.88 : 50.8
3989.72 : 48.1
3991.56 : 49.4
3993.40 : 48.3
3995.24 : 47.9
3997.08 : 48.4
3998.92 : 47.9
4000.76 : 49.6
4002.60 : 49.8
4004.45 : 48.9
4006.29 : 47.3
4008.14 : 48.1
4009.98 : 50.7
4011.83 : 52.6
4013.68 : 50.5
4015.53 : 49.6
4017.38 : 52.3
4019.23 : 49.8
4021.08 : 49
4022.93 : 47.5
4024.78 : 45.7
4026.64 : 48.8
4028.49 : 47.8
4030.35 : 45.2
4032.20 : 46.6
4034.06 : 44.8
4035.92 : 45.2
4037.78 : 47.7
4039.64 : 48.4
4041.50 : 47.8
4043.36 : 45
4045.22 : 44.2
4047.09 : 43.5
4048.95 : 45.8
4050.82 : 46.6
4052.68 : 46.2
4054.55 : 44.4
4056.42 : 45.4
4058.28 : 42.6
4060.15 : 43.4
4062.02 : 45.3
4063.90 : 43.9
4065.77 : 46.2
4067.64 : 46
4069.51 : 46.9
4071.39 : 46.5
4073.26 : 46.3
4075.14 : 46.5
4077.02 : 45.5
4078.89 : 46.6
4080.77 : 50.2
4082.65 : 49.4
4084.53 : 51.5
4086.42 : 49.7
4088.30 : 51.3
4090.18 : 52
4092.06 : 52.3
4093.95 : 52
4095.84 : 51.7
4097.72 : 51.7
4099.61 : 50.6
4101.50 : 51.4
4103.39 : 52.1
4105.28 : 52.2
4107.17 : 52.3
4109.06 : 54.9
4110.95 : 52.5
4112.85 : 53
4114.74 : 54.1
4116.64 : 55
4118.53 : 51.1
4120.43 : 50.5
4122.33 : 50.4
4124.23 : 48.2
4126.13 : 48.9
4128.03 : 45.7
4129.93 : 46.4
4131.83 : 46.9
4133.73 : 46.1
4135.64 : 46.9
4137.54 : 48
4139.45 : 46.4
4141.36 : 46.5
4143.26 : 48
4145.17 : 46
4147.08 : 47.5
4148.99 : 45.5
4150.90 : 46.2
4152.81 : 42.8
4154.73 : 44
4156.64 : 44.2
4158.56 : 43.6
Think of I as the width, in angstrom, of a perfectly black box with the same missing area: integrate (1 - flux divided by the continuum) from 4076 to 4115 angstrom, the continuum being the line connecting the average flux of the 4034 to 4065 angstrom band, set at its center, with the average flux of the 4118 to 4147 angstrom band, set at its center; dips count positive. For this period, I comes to -3.8 angstrom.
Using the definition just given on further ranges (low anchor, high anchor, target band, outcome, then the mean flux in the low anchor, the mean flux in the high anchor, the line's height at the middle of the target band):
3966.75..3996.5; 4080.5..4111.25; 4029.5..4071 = 3.90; 48.1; 51.6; 50.2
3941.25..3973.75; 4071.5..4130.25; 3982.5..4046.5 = 0.95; 48.2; 50.5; 49.1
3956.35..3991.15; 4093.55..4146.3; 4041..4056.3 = 1.10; 47.8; 49.9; 48.9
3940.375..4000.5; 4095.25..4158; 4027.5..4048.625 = 1.21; 48.7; 49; 48.8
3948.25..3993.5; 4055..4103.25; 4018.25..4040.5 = 0.54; 48.6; 48.2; 48.4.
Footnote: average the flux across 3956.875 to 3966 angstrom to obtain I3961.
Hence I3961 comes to 47.2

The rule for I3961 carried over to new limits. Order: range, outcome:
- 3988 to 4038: 48.5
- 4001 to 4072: 47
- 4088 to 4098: 51.9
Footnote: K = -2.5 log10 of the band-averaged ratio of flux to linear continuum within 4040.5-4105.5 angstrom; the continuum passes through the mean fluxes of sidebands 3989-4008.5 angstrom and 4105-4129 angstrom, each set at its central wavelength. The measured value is 0.06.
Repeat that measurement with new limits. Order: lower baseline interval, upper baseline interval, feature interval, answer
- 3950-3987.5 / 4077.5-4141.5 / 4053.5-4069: 0.11 mag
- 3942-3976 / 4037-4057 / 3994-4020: -0.06 mag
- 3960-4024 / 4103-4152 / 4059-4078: 0.07 mag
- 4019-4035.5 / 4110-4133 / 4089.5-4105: -0.05 mag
